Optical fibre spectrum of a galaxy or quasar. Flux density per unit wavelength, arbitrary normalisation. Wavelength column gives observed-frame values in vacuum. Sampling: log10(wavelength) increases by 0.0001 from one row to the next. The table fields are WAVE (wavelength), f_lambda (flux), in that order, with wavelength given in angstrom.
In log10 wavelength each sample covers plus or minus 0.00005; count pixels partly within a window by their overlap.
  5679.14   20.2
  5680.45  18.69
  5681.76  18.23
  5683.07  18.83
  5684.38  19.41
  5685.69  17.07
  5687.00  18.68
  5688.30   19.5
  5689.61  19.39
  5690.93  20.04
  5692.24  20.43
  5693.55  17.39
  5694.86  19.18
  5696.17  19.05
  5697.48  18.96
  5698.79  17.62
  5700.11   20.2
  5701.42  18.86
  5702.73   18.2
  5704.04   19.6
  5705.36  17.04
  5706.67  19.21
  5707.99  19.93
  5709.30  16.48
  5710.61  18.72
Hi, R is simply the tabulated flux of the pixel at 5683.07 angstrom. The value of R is 18.83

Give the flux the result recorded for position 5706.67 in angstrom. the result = 19.21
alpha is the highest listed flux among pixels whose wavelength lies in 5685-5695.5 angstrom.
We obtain 20.43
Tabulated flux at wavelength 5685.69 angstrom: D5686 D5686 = 17.07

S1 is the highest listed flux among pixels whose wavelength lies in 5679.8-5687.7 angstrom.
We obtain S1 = 19.41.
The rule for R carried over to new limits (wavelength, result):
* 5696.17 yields 19.05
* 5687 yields 18.68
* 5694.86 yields 19.18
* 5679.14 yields 20.2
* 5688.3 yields 19.5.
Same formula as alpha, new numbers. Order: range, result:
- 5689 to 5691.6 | 20.04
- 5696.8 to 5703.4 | 20.2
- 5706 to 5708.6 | 19.93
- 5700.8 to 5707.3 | 19.6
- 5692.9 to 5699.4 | 19.18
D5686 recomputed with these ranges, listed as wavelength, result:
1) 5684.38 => 19.41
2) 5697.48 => 18.96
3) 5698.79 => 17.62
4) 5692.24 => 20.43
